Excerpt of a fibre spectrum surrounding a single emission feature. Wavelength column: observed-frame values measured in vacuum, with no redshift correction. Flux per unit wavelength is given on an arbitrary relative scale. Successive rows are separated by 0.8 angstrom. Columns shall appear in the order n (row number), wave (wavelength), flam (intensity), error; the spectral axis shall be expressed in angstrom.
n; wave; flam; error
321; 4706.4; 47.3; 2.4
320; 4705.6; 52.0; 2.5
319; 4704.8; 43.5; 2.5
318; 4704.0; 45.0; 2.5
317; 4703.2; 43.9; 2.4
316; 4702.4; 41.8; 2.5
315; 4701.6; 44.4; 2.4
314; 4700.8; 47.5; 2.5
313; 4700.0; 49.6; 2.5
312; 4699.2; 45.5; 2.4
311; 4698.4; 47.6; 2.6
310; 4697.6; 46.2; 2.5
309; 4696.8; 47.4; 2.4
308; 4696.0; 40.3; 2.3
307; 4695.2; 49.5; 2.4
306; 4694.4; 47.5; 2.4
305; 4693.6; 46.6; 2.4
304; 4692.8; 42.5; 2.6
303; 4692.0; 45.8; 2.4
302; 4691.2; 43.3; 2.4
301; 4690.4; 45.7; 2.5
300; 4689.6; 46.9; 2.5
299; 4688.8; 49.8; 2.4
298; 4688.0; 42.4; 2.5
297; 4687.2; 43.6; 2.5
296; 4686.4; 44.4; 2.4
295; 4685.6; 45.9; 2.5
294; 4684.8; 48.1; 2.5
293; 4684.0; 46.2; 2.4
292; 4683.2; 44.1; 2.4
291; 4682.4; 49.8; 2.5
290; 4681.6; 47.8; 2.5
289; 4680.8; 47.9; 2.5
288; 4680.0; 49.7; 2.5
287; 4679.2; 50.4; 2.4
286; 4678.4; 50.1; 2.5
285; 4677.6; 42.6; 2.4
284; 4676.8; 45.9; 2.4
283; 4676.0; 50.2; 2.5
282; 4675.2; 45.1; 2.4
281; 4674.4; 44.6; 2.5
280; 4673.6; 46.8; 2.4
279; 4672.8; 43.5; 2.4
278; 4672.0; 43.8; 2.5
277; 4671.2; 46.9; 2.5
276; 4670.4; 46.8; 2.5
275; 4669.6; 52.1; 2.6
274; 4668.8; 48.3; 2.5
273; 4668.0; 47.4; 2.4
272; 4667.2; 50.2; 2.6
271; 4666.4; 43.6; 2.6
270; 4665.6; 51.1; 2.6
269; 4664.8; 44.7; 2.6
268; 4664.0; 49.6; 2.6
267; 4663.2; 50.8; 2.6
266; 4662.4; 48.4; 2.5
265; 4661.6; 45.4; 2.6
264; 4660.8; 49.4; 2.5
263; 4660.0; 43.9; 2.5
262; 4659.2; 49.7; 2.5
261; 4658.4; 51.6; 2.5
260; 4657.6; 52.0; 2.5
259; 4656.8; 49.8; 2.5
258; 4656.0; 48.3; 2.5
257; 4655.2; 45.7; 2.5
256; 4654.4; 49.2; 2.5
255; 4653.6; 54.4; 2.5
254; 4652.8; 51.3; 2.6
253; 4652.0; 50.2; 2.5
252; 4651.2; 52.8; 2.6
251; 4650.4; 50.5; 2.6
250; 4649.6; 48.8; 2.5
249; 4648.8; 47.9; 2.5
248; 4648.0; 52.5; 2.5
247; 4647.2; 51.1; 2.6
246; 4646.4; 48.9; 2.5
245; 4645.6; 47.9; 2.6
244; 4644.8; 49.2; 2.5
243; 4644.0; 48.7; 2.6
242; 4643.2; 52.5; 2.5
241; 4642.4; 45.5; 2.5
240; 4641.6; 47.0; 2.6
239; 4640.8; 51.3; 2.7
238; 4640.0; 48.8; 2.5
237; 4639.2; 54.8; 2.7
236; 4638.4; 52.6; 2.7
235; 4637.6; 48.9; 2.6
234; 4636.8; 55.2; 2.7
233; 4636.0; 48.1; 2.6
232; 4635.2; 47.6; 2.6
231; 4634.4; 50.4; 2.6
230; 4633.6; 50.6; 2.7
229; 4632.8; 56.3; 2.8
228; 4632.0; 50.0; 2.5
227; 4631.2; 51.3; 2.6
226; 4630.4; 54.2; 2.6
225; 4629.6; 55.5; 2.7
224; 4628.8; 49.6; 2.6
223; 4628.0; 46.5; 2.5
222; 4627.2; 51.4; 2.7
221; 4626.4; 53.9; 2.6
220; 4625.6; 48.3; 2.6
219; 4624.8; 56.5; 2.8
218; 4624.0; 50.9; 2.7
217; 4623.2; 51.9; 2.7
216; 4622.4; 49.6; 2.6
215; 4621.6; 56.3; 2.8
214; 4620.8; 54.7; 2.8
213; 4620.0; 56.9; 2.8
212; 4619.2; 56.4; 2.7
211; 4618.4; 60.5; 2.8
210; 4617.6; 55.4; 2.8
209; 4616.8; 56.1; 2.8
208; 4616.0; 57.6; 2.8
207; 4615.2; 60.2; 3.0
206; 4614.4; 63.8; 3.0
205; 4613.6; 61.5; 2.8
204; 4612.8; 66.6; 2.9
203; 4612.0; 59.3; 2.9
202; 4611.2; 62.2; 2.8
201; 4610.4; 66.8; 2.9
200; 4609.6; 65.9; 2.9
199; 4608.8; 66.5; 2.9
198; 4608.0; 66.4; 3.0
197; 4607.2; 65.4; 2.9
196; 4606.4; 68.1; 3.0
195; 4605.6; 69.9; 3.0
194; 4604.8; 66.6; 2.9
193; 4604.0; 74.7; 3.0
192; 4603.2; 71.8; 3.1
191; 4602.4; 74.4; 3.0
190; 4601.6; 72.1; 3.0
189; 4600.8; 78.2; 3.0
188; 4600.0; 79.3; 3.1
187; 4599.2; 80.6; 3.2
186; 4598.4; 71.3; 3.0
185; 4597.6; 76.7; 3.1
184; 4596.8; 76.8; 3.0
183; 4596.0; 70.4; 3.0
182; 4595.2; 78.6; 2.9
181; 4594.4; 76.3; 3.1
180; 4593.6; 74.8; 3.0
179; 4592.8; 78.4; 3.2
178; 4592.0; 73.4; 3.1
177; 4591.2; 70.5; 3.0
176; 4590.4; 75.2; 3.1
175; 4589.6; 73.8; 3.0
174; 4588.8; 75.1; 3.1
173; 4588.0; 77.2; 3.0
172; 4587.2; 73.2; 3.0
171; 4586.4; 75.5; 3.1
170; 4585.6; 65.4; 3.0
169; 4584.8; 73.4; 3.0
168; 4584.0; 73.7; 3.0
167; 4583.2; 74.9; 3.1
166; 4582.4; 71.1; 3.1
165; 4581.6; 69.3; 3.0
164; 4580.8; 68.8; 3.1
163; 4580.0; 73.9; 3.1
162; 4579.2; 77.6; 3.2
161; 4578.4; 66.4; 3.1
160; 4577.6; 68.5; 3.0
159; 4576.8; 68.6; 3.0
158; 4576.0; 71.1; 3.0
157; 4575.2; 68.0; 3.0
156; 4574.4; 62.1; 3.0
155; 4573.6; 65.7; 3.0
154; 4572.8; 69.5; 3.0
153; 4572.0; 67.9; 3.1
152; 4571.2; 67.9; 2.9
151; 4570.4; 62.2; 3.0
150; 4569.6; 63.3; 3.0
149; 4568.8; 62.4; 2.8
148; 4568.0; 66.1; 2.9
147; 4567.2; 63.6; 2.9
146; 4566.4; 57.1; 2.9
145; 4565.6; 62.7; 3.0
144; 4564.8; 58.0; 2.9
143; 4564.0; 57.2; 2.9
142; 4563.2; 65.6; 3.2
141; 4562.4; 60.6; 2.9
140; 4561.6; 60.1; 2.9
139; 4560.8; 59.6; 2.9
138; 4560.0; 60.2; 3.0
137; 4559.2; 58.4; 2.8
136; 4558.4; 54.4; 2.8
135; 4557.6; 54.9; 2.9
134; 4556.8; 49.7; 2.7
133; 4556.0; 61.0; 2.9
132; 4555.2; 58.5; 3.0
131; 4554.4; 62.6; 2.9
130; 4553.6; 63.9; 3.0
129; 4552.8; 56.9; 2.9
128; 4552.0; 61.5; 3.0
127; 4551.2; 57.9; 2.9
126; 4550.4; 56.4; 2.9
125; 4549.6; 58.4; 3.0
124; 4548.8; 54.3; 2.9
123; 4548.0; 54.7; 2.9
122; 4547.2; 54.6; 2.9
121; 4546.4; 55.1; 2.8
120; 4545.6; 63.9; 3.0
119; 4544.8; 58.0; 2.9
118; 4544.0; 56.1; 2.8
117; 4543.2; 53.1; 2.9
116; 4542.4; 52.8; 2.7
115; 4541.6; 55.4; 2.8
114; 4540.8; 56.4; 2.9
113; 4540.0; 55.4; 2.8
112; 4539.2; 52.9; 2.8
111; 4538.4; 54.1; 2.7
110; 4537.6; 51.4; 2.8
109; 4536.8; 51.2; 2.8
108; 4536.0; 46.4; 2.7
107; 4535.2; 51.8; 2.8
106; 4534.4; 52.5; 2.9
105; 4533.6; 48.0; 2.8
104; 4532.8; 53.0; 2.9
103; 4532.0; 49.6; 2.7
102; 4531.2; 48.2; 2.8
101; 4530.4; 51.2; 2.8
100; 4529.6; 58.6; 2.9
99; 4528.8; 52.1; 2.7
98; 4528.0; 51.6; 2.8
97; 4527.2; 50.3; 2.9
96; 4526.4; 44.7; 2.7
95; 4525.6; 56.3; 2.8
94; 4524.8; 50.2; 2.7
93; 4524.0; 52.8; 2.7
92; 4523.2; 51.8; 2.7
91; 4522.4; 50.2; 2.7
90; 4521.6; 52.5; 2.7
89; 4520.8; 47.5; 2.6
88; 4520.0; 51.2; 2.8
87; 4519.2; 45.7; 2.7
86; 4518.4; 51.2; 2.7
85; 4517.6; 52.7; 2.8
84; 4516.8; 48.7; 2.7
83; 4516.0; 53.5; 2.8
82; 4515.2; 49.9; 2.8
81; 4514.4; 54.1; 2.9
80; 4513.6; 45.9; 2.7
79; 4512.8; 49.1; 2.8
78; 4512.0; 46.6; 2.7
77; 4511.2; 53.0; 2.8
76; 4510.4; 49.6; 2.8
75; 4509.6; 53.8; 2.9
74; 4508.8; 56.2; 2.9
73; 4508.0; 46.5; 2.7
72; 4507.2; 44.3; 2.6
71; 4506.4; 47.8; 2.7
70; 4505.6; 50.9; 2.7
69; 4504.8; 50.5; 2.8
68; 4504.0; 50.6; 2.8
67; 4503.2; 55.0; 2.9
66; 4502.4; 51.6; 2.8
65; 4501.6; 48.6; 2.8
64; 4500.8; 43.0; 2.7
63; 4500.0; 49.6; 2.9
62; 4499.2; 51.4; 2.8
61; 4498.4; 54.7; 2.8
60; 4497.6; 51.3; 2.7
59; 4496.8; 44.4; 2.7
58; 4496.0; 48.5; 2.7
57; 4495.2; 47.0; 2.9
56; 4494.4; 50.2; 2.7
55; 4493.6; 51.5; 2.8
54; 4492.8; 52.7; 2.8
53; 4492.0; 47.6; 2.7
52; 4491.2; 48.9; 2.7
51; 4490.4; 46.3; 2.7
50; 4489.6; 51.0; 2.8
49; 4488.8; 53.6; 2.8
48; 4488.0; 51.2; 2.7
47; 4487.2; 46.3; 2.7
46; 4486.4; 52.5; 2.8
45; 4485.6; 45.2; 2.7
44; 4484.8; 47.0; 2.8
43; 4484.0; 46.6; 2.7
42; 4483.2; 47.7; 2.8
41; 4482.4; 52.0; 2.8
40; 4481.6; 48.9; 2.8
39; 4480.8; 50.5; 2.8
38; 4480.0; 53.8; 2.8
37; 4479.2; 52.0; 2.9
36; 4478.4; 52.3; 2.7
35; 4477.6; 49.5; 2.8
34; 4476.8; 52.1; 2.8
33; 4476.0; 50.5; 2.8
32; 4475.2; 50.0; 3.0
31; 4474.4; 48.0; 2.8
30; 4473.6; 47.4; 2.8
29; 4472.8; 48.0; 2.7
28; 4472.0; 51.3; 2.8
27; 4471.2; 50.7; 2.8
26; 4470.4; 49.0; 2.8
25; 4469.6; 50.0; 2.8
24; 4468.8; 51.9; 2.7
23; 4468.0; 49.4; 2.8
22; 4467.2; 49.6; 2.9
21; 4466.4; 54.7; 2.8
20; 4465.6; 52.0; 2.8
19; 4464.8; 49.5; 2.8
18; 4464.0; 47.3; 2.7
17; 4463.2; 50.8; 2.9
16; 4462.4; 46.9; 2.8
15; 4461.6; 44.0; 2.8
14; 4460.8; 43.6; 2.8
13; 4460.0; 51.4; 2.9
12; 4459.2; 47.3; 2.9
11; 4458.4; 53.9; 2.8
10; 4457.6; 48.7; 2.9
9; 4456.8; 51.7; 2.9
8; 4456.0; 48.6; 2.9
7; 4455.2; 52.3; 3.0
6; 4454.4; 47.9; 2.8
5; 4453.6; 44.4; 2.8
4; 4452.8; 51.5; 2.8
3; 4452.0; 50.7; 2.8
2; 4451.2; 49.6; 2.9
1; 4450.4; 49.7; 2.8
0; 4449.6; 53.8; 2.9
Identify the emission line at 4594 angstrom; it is Mg II 2798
